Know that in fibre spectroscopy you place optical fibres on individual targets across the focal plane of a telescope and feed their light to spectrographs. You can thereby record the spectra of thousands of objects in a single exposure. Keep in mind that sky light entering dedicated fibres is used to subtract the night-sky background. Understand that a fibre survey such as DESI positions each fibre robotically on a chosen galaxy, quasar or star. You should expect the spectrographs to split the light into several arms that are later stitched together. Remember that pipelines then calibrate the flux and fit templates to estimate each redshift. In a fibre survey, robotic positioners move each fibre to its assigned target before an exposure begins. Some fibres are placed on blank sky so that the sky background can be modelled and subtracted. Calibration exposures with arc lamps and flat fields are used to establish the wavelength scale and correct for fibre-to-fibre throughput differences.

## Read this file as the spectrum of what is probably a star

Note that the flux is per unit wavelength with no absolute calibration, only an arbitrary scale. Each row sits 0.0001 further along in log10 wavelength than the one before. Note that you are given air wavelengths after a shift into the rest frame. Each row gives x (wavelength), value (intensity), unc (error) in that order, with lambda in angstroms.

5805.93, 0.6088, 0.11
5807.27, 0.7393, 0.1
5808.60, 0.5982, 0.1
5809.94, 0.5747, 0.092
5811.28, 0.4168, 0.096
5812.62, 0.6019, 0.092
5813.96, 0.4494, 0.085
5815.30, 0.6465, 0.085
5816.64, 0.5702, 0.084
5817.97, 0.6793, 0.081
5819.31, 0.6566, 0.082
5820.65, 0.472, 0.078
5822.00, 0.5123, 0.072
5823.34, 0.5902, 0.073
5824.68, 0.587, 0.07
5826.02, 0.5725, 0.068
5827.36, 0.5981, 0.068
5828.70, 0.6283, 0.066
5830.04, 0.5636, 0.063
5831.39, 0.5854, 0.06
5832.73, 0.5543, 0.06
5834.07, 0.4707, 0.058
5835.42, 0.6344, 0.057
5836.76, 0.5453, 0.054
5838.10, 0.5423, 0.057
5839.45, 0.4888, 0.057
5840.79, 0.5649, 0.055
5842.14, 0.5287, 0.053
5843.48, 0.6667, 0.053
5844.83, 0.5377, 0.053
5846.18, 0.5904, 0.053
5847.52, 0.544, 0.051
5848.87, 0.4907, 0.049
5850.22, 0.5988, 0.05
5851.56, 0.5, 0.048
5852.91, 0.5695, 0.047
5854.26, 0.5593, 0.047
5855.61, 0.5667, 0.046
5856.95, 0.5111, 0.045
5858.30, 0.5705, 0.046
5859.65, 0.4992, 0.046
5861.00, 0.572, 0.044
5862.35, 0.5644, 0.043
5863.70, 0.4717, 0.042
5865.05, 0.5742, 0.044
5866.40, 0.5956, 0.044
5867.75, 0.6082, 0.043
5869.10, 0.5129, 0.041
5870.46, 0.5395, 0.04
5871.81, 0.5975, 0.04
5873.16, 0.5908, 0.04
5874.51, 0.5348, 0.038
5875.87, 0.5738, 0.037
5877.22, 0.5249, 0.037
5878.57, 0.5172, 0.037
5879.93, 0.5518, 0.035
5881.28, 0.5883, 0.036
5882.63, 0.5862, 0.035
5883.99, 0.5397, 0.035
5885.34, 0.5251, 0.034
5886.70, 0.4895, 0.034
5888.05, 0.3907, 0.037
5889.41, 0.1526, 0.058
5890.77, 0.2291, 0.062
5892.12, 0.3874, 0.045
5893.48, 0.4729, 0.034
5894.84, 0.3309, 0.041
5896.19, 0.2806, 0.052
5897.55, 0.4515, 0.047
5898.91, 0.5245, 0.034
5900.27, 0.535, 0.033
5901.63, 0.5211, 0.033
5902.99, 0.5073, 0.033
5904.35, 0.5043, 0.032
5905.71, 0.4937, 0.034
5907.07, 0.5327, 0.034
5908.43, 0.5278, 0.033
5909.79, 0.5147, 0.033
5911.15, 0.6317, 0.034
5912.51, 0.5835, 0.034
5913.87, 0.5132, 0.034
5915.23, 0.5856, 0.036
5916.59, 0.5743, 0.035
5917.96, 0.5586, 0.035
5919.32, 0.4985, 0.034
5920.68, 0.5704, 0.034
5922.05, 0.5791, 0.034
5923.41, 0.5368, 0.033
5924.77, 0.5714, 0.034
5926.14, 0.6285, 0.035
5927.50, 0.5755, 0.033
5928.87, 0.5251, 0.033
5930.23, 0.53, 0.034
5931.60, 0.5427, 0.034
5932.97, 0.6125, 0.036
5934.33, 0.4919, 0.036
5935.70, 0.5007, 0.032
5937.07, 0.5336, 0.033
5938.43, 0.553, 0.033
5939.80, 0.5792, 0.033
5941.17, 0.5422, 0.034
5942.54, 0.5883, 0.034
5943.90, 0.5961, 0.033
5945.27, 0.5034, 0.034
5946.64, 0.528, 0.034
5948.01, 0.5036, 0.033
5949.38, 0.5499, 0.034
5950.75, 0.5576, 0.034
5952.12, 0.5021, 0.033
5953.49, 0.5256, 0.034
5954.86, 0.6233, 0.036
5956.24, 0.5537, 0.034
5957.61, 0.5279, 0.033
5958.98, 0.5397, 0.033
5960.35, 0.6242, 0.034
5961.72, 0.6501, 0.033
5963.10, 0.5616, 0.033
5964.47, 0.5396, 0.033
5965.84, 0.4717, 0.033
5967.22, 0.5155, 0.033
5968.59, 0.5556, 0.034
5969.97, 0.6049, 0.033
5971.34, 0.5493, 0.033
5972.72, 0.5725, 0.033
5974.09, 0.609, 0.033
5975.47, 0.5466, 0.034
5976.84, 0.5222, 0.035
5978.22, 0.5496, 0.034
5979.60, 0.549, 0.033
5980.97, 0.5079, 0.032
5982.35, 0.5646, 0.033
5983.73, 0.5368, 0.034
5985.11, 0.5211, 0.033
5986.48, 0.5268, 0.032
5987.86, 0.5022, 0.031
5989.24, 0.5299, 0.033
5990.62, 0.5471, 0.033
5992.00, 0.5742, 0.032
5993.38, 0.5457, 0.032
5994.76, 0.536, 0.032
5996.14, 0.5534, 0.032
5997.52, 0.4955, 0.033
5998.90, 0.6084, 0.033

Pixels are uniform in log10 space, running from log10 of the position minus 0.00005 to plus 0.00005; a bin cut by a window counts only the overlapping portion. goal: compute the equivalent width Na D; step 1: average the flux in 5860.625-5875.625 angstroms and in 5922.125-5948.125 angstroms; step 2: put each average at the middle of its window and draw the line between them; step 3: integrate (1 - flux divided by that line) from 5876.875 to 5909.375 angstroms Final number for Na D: 5.36 angstroms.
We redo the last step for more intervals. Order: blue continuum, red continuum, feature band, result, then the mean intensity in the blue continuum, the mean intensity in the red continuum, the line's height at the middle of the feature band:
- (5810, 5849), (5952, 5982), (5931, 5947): 0.3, 0.563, 0.556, 0.557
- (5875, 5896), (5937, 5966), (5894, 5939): -2.3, 0.454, 0.554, 0.501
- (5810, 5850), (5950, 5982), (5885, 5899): 4.6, 0.562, 0.555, 0.559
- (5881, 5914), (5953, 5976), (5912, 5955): -2.6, 0.471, 0.563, 0.52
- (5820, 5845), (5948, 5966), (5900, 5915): 0.6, 0.561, 0.556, 0.558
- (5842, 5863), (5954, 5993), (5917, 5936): 0.0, 0.555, 0.552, 0.553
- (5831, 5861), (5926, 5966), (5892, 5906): 2.4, 0.551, 0.552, 0.552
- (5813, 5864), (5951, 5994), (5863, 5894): 3.0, 0.56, 0.55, 0.557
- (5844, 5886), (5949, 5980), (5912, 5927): -0.2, 0.552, 0.557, 0.555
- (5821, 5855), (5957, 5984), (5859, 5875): 0.1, 0.56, 0.555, 0.559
